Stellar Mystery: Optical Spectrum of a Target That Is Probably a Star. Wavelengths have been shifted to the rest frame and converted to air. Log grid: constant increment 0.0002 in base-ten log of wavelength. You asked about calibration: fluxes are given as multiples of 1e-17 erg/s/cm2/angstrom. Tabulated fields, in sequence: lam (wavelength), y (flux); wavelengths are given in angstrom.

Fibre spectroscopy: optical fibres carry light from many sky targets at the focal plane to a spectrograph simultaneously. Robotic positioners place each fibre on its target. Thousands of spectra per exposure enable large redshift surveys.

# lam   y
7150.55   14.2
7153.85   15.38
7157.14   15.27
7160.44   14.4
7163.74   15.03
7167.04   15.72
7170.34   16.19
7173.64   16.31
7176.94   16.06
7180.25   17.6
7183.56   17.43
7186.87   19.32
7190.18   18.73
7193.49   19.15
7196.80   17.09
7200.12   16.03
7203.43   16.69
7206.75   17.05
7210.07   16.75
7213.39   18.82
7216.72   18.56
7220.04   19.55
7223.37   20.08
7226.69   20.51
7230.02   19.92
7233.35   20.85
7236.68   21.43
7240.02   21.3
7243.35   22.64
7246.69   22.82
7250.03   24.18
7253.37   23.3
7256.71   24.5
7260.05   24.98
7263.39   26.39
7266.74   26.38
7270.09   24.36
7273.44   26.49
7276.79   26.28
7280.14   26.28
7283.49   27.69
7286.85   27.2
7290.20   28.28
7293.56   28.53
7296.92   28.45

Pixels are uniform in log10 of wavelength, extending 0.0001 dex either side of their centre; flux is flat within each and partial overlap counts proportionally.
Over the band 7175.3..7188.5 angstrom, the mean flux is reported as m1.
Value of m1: 17.6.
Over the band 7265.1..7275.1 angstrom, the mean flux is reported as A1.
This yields 25.7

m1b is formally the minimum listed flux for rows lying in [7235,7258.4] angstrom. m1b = 21.3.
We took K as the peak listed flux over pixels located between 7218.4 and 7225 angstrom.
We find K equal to 20.08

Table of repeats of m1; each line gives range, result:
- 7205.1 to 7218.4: 17.8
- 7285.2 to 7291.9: 27.8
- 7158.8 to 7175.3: 15.5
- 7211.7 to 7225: 19.2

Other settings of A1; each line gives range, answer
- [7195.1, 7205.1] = 16.6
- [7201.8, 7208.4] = 16.9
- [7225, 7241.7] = 20.8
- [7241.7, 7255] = 23.2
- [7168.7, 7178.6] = 16.2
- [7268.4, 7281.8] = 25.8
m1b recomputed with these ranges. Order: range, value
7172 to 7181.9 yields 16.06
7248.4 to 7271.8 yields 23.3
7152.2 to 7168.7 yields 14.4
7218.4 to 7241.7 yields 19.55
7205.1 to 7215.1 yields 16.75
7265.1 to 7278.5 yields 24.36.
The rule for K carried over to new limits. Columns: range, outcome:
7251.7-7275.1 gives 26.49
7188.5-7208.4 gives 19.15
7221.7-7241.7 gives 21.43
